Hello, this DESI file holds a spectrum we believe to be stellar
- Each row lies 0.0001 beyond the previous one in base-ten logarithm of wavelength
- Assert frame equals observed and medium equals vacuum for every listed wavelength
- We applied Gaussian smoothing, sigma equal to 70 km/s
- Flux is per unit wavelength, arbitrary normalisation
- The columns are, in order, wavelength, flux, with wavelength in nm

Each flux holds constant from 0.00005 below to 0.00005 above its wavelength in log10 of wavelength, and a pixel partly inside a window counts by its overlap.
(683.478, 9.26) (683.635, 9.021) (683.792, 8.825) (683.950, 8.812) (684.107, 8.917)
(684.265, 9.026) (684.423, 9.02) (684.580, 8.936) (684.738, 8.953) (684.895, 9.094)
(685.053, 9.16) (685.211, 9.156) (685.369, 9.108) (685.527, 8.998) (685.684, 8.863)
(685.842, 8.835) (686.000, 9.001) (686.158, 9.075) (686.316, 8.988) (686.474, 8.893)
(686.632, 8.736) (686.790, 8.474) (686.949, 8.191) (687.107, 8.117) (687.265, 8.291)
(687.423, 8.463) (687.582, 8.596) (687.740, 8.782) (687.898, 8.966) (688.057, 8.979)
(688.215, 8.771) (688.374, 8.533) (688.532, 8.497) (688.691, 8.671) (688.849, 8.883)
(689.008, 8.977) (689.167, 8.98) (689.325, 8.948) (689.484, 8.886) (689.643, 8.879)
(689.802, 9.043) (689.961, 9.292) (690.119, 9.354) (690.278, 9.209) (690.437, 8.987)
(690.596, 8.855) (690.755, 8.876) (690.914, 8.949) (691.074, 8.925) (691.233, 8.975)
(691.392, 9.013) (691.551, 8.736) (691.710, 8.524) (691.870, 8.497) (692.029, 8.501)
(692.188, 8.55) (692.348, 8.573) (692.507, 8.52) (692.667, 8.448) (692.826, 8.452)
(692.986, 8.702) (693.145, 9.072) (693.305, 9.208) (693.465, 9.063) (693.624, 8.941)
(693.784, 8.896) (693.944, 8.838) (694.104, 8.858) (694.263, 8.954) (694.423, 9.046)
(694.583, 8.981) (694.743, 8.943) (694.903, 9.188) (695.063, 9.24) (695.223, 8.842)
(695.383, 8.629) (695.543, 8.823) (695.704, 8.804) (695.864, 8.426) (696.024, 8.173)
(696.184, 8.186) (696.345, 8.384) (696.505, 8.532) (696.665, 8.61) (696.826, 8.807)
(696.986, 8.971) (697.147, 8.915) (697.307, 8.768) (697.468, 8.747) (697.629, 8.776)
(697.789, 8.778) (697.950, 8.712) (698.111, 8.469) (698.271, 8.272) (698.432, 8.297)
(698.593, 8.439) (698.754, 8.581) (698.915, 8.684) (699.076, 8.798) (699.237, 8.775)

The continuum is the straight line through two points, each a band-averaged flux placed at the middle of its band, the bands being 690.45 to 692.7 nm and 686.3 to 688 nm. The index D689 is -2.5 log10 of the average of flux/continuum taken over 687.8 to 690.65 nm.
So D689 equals -0.035 mag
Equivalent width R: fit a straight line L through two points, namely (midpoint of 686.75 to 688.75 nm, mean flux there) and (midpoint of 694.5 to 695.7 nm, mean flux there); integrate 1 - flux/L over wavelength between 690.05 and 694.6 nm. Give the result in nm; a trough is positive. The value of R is -0.02 nm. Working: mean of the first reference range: 8.56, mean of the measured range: 8.84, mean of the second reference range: 8.94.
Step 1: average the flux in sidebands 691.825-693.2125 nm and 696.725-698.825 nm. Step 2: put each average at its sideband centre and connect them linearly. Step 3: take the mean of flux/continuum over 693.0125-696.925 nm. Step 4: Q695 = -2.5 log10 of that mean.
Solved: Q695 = -0.02 mag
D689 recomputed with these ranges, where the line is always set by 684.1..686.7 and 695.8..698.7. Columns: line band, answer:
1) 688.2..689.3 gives 0.01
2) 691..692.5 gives 0.01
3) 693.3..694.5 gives -0.03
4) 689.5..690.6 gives -0.03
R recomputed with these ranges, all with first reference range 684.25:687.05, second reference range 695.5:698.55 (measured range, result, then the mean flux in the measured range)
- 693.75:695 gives -0.04 nm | 8.97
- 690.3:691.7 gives -0.02 nm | 8.91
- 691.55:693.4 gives 0.02 nm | 8.65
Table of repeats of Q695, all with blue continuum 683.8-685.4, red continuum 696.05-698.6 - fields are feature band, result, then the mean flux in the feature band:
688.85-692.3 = -0.010 mag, 8.9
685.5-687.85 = 0.031 mag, 8.69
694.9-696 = -0.016 mag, 8.79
